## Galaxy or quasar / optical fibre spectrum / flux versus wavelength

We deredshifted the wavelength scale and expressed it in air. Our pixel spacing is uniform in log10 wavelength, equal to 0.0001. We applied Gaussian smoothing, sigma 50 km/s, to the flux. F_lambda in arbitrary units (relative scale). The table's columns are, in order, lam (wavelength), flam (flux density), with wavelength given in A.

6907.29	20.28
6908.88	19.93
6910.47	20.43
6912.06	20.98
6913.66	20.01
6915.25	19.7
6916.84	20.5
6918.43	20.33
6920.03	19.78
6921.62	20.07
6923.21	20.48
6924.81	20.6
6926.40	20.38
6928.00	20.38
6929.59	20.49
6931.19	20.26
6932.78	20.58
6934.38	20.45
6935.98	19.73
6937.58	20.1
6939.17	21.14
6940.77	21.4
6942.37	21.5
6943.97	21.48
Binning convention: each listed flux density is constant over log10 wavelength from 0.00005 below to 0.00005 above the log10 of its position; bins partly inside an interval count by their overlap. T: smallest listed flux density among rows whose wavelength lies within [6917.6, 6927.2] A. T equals 19.78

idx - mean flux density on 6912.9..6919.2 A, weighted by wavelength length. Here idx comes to 20.2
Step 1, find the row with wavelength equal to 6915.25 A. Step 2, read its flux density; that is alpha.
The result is 19.7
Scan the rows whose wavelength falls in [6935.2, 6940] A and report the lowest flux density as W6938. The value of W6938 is 19.73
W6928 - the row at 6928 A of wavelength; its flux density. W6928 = 20.38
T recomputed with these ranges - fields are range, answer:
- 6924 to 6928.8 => 20.38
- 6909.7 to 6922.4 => 19.7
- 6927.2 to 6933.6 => 20.26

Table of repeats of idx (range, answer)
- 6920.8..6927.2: 20.4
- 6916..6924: 20.2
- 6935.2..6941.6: 20.6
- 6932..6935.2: 20.5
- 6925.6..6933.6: 20.4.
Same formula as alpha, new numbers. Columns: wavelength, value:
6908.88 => 19.93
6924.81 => 20.6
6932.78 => 20.58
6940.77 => 21.4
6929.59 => 20.49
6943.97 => 21.48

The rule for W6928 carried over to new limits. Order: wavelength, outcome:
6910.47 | 20.43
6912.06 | 20.98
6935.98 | 19.73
